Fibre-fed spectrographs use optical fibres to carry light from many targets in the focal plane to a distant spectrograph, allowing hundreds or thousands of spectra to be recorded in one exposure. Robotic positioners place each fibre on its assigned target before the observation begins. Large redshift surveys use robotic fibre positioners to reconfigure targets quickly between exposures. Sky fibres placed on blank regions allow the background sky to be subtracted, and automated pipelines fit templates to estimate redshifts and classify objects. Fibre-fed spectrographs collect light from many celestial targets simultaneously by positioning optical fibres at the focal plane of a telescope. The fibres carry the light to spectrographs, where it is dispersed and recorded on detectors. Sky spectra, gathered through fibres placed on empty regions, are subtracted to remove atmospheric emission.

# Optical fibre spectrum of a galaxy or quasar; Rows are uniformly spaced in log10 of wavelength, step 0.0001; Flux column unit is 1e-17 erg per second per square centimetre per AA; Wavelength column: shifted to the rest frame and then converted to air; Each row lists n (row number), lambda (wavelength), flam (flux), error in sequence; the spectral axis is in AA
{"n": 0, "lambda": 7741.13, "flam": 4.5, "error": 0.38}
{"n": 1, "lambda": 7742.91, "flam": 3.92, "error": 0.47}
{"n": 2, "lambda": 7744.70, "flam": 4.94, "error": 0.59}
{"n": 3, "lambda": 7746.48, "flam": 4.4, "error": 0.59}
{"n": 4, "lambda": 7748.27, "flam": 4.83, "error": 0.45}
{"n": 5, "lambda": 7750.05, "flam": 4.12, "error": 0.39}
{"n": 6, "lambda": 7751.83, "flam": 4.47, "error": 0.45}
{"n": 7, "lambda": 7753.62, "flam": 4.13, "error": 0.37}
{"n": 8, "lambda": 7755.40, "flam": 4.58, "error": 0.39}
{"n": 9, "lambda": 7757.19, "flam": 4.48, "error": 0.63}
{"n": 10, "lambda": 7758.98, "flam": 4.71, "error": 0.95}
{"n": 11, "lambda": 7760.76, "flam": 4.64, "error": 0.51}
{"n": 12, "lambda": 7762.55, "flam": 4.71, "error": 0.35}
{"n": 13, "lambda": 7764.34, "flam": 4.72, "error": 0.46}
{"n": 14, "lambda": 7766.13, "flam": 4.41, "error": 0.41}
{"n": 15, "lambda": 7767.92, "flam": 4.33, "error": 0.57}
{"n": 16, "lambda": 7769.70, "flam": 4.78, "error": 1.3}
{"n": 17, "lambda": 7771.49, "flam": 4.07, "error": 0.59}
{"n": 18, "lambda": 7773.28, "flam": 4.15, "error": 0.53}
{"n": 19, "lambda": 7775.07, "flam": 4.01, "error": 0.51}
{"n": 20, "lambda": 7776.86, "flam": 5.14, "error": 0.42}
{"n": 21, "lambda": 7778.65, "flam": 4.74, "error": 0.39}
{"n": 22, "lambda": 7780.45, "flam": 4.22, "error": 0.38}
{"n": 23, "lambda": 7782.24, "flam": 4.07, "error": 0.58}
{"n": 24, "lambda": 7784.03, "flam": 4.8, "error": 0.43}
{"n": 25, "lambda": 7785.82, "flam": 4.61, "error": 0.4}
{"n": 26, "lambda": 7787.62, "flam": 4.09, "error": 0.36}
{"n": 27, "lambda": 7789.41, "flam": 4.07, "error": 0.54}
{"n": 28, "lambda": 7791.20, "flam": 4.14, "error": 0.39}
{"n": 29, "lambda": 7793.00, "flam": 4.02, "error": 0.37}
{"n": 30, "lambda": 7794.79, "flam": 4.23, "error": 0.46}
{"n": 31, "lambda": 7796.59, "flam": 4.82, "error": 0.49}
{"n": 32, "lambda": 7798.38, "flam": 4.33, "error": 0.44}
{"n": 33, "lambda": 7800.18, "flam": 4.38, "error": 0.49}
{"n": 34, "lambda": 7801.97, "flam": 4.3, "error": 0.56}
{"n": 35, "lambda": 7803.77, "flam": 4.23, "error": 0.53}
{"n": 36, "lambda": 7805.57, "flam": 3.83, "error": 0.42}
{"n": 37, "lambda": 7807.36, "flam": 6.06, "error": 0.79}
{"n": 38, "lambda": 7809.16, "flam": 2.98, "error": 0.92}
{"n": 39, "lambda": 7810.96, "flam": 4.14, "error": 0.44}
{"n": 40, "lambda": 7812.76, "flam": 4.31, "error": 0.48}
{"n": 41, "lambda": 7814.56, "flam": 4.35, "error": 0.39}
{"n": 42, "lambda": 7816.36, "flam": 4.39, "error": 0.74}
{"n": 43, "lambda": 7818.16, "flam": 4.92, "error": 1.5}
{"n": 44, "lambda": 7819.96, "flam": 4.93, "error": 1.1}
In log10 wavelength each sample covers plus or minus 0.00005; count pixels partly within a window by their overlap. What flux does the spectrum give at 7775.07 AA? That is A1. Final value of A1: 4.01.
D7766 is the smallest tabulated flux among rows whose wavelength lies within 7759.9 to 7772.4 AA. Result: 4.07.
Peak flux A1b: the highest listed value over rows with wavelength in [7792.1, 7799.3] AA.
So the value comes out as 4.82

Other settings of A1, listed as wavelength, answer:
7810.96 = 4.14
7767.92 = 4.33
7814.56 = 4.35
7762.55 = 4.71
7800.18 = 4.38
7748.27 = 4.83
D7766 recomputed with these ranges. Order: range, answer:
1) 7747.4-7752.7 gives 4.12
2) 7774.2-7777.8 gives 4.01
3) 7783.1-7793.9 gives 4.02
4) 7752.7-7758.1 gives 4.13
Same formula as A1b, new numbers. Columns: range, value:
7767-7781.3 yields 5.14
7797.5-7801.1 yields 4.38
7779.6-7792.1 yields 4.8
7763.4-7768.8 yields 4.72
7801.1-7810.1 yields 6.06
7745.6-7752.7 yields 4.83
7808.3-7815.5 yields 4.35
